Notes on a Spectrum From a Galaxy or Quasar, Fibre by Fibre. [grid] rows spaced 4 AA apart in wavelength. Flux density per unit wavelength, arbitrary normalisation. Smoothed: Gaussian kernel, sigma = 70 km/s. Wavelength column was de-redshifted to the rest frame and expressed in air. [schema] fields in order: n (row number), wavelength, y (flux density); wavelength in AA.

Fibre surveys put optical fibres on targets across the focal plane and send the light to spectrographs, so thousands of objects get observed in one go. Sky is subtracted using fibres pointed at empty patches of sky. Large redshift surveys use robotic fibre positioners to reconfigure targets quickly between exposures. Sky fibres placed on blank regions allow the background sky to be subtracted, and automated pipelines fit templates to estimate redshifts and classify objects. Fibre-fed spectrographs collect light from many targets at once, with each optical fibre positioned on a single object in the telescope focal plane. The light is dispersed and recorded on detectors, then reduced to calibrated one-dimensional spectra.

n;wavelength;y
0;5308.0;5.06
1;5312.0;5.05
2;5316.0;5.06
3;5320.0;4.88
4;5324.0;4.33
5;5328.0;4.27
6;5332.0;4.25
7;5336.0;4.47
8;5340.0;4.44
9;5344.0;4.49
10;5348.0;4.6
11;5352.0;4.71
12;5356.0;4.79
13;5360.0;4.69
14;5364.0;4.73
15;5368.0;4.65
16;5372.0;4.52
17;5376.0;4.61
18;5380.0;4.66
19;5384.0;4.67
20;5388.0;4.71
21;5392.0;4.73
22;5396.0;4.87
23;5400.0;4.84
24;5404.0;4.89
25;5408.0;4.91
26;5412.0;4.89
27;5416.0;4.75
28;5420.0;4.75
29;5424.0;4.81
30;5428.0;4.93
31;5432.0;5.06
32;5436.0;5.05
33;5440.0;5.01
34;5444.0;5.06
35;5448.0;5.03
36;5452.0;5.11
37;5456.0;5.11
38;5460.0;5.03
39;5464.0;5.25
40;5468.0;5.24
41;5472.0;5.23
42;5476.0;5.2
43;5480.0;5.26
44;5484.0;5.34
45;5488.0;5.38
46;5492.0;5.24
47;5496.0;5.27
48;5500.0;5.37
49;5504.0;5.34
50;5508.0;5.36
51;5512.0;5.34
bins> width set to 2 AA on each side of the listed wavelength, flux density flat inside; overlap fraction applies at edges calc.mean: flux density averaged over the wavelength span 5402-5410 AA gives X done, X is 4.9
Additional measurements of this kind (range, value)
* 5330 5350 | 4.45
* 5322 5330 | 4.3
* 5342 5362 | 4.66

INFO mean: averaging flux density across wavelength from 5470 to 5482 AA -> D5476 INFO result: 5.23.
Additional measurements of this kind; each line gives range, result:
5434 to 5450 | 5.04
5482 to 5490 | 5.36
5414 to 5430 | 4.81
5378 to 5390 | 4.68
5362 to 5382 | 4.63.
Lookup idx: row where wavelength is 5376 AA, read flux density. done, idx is 4.61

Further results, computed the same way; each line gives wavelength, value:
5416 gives 4.75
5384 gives 4.67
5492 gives 5.24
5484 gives 5.34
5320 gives 4.88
